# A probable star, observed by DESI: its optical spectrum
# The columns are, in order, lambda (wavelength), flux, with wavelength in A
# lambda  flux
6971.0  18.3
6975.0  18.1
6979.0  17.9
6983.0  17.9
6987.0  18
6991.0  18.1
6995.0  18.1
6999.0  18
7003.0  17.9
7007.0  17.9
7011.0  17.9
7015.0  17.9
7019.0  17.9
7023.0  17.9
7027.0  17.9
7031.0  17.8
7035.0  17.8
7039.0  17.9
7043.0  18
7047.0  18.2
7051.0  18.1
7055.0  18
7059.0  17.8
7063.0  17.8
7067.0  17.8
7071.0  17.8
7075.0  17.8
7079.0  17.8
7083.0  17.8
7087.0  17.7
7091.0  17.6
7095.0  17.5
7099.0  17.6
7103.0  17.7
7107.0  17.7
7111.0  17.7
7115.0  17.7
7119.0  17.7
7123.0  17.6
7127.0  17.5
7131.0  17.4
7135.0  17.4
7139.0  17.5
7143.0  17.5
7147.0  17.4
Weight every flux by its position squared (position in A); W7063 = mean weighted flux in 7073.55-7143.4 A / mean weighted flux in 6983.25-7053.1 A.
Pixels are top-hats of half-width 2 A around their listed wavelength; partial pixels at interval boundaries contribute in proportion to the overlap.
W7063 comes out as 1.01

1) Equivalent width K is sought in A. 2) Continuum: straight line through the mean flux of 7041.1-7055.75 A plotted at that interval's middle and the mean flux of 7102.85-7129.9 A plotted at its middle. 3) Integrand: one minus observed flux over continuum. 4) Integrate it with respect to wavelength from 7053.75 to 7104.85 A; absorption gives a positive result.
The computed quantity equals 0.40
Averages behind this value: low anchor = 18.1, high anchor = 17.6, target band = 17.7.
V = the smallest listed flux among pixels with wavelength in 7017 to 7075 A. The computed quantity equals 17.8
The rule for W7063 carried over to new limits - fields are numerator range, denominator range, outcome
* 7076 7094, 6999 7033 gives 1.01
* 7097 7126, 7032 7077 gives 1.00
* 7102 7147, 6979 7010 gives 1.01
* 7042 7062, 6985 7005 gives 1.02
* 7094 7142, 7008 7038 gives 1.01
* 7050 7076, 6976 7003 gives 1.01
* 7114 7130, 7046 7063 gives 1.00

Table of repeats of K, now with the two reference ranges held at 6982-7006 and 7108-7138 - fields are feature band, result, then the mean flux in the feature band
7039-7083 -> -0.31 A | 17.9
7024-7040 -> 0.02 A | 17.9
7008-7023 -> 0.02 A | 17.9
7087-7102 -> 0.06 A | 17.6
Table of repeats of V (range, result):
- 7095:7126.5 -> 17.5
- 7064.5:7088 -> 17.7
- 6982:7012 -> 17.9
